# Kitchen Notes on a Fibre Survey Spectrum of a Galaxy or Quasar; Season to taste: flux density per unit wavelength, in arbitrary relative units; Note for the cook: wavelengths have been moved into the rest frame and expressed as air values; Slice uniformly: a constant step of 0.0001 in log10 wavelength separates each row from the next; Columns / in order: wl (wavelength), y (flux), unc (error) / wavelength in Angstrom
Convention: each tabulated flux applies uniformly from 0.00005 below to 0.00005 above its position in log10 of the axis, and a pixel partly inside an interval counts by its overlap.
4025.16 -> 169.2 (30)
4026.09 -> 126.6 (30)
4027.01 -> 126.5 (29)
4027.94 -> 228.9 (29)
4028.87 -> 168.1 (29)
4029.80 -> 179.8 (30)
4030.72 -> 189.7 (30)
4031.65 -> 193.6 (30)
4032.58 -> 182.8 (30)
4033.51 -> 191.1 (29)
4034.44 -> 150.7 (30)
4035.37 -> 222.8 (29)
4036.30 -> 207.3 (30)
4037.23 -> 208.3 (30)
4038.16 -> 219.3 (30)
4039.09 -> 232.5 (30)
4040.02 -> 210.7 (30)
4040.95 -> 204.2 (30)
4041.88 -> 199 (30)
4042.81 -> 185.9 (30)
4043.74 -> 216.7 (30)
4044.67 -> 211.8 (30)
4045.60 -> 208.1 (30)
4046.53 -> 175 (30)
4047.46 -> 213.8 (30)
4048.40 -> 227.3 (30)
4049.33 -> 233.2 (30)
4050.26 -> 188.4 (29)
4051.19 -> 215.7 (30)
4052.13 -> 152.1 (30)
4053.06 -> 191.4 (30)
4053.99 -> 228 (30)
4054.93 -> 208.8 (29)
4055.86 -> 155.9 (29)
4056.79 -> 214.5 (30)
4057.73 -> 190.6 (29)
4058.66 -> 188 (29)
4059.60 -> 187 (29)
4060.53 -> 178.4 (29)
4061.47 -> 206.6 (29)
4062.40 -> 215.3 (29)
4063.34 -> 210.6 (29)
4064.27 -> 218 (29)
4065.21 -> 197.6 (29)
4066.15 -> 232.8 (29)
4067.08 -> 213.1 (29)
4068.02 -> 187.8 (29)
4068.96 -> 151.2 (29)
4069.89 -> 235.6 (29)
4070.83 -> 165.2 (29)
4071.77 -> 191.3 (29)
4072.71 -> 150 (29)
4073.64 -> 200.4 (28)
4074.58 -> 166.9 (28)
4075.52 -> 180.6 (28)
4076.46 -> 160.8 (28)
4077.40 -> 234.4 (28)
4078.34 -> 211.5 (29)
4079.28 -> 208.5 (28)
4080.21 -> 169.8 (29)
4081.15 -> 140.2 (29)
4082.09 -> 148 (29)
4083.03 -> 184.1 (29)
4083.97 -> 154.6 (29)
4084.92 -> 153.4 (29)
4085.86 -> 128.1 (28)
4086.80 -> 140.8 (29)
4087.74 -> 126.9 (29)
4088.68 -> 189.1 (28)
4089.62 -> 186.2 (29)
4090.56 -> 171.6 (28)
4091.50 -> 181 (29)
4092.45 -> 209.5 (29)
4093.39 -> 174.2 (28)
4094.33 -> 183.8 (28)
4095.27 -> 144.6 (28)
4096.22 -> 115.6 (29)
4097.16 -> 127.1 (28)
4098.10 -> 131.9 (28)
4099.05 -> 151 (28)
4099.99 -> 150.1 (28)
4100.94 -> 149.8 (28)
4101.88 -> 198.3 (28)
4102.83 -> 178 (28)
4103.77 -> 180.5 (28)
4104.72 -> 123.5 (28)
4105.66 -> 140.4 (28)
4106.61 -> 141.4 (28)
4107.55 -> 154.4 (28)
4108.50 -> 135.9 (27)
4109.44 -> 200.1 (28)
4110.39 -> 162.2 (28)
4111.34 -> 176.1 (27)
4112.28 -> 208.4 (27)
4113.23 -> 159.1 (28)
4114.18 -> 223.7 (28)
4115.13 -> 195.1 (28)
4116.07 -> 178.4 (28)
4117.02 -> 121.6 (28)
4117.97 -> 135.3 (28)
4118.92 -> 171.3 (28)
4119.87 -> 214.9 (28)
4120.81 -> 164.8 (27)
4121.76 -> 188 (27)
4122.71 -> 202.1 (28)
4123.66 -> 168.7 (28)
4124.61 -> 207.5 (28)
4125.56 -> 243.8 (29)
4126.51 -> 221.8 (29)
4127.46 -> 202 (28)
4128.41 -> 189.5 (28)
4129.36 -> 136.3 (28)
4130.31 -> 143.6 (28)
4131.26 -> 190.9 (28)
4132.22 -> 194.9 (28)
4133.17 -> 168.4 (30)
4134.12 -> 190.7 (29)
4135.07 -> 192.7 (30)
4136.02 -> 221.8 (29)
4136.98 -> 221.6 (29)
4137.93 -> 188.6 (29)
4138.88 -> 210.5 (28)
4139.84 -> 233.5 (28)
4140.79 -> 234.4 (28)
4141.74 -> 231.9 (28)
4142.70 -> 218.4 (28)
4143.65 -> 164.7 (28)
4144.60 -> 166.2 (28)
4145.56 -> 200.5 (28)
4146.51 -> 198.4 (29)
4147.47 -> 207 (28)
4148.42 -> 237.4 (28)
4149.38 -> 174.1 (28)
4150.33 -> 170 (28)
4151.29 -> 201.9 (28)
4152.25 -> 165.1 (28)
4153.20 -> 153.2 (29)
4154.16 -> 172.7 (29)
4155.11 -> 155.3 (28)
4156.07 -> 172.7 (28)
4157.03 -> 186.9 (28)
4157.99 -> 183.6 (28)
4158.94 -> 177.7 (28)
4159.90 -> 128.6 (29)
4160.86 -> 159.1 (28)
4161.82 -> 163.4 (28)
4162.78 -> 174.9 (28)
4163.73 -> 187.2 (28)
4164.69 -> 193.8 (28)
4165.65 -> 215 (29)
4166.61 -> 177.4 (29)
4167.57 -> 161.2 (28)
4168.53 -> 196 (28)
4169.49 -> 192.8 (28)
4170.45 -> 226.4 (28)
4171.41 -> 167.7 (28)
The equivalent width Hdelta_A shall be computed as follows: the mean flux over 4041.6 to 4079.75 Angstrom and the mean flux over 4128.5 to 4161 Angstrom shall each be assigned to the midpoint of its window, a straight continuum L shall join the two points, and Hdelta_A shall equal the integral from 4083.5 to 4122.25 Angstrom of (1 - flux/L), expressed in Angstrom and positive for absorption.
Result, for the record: 5.7 Angstrom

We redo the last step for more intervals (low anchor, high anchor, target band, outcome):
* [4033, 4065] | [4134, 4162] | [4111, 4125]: 0.9 Angstrom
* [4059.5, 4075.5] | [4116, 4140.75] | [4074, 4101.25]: 4.0 Angstrom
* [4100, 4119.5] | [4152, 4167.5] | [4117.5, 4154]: -4.9 Angstrom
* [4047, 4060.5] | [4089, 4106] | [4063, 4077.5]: -0.6 Angstrom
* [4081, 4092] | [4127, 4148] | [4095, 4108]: 1.6 Angstrom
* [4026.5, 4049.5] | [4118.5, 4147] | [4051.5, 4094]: 2.9 Angstrom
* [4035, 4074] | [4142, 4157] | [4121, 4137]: -0.3 Angstrom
